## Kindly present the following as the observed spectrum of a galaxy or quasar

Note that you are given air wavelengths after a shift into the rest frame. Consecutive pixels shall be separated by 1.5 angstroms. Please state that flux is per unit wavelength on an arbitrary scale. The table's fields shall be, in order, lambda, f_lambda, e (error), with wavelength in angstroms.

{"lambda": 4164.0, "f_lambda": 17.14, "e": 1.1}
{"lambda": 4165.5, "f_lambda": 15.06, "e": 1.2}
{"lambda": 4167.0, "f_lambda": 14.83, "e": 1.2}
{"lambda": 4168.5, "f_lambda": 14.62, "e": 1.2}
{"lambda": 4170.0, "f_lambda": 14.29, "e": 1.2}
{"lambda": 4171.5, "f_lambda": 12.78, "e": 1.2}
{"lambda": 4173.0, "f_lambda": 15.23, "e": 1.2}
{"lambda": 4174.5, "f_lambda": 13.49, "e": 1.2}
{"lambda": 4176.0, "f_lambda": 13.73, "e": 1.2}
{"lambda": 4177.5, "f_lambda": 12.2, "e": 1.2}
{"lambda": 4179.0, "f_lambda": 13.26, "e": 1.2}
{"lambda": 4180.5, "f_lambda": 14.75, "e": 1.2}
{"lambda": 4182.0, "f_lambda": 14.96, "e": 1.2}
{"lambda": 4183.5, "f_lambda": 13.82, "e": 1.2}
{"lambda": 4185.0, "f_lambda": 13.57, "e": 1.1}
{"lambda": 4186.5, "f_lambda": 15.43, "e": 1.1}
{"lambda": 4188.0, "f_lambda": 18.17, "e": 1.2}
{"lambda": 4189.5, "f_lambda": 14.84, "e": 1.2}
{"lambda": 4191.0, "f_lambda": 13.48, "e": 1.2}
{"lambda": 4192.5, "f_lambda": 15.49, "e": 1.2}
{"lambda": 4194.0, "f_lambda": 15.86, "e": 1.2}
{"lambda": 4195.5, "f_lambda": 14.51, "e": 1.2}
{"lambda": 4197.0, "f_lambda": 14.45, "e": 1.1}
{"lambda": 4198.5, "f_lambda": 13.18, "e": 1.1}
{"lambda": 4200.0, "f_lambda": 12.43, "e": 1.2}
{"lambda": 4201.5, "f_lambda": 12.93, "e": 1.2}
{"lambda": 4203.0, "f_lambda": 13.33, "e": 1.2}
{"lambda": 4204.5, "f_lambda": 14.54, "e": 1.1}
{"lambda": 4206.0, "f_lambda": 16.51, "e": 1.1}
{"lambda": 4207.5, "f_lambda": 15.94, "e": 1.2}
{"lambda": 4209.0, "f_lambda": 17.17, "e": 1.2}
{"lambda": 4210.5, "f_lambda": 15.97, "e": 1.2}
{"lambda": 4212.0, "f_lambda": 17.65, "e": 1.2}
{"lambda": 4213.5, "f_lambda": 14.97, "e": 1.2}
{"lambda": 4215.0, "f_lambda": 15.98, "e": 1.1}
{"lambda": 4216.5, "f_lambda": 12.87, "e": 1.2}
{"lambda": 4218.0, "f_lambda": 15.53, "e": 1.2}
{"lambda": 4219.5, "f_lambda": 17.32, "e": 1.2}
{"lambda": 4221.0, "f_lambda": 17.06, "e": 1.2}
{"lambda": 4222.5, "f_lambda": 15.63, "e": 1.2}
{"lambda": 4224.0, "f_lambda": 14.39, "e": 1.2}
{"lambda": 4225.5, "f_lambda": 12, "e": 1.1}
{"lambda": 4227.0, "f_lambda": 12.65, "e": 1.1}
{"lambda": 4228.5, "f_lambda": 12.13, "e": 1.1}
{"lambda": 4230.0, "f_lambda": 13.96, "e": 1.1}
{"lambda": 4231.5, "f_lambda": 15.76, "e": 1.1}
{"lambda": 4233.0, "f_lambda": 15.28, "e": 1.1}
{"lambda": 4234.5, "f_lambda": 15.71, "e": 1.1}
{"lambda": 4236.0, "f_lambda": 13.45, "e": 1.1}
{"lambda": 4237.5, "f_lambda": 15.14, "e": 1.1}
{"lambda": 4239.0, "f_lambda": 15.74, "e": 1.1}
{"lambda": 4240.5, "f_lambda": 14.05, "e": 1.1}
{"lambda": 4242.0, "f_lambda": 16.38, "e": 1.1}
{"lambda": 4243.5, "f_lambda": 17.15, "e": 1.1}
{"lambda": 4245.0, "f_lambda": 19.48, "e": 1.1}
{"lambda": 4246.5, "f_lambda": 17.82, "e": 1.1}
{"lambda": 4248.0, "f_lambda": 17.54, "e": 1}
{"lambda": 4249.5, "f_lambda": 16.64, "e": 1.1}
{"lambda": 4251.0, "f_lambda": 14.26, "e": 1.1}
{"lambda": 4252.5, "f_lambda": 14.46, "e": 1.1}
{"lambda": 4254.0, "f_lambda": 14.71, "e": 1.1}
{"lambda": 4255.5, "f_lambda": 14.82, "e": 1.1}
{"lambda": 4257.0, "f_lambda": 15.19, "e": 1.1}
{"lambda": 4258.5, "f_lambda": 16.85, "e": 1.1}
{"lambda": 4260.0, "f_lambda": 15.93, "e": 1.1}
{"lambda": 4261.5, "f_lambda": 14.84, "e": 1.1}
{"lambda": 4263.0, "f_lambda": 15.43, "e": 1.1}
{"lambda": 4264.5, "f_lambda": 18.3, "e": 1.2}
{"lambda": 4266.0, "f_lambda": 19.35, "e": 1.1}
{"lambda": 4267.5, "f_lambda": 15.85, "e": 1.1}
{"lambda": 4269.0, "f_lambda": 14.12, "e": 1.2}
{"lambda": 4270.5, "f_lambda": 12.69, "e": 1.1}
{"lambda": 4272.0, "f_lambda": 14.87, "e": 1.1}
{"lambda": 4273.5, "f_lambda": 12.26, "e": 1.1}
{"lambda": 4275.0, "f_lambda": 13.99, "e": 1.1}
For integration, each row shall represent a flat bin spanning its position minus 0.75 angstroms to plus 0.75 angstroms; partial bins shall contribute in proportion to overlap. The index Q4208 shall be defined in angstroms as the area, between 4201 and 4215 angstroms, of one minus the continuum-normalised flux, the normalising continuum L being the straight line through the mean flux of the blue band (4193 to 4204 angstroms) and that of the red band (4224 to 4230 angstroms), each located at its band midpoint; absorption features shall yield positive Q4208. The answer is -2.1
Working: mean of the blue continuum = 13.9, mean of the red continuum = 12.7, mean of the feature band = 15.5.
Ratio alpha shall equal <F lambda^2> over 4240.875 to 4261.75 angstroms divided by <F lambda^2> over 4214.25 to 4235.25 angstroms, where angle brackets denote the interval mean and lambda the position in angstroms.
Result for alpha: 1.11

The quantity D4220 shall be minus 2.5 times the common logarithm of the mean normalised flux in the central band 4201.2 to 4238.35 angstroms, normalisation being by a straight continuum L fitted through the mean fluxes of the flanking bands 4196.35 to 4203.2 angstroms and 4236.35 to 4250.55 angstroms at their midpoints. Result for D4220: -0.02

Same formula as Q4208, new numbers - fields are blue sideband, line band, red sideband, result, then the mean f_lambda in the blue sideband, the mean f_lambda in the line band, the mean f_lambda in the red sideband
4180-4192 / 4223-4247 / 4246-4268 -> 1.1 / 14.9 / 15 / 16.1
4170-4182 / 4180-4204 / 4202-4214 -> 0.4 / 13.8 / 14.4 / 15.7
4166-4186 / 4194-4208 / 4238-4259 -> 0.4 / 14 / 14.3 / 16.1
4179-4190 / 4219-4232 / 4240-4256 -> 1.0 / 15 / 14.5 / 16.2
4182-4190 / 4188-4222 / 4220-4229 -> -1.2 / 15.2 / 15.2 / 14.1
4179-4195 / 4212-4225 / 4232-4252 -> 0.0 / 14.9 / 15.5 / 16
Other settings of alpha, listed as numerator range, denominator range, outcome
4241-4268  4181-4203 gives 1.17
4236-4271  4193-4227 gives 1.09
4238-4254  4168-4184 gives 1.21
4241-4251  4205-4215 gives 1.07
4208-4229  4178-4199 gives 1.05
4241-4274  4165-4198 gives 1.14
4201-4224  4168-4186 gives 1.14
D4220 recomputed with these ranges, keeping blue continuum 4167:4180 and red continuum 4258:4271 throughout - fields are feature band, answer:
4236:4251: -0.06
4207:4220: -0.08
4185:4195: -0.09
